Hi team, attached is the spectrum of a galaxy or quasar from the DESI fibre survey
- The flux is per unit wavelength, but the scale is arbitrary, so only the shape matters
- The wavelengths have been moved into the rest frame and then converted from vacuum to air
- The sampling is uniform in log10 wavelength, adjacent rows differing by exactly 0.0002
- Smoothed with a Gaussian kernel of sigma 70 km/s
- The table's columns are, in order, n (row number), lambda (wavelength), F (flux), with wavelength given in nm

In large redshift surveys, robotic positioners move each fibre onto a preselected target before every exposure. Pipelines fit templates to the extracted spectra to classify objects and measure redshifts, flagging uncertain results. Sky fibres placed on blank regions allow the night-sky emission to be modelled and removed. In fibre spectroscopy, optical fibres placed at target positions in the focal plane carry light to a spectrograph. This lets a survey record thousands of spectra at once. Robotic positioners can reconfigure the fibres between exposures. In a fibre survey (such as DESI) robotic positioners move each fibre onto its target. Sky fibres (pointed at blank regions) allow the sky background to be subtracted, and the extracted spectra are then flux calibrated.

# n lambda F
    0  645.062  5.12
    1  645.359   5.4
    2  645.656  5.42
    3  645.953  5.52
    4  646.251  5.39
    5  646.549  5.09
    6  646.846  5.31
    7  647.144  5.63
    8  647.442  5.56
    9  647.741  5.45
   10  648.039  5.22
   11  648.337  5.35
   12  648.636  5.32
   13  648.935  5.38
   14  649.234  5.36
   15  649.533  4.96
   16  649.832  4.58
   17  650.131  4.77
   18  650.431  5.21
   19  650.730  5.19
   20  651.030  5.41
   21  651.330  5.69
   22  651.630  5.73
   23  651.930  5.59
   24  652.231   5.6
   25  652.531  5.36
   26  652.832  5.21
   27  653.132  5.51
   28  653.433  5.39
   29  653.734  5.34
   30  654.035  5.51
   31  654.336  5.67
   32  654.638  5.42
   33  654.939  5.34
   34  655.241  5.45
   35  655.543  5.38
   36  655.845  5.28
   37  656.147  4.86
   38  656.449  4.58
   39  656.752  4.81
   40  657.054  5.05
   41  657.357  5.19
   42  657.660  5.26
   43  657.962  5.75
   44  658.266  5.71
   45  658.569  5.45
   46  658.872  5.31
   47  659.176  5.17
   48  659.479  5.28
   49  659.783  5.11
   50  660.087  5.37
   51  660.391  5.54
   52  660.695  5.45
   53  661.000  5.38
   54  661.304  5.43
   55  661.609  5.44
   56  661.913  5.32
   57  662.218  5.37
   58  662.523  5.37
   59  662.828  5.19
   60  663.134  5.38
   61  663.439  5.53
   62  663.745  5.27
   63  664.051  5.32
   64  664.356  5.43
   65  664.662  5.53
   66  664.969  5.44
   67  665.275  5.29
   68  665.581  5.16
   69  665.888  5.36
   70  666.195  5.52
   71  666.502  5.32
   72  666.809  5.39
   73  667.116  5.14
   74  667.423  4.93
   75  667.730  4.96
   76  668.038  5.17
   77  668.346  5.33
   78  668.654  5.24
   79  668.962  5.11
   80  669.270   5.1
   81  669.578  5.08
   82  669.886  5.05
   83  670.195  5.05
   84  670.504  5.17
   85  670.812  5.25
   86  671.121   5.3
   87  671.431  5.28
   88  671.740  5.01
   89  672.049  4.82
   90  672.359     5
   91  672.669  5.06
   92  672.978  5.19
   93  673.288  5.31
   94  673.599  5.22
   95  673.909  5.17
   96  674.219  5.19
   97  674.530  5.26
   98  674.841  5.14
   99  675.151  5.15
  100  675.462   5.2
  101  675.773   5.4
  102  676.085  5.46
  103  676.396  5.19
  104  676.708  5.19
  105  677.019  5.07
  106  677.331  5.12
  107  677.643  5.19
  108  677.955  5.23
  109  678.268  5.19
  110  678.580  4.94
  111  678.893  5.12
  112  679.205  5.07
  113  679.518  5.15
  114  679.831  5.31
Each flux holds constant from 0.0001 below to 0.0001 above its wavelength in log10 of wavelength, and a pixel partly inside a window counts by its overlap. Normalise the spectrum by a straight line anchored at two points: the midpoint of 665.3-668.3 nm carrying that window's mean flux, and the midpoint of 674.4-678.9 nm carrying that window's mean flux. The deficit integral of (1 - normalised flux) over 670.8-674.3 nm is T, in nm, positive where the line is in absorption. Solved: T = 0.04 nm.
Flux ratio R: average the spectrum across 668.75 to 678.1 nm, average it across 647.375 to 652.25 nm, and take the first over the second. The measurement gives 0.97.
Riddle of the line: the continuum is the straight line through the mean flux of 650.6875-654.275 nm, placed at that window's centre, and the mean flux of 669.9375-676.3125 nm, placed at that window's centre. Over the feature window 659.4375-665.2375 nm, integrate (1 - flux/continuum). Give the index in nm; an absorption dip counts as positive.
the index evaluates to -0.047 nm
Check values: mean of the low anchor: 5.47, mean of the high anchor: 5.18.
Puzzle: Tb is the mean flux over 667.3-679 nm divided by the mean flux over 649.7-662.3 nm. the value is 1.0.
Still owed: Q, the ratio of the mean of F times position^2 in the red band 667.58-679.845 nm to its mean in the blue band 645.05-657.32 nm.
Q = 1.04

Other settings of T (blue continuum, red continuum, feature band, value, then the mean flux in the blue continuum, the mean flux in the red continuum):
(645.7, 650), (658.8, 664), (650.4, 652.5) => -0.07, 5.3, 5.35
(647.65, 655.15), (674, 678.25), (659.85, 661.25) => -0.03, 5.34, 5.21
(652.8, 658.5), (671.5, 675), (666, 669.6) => -0.01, 5.3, 5.13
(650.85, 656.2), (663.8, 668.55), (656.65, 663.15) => 0.03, 5.44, 5.28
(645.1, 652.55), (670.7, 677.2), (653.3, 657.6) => 0.05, 5.34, 5.18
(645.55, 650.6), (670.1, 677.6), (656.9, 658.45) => -0.05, 5.26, 5.18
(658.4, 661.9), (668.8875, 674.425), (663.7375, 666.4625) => -0.06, 5.36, 5.13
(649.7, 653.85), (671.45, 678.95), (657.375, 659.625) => -0.05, 5.33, 5.16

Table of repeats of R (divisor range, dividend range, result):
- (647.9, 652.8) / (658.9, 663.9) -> 1.01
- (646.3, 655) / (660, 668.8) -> 1.00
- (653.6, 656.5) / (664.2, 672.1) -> 0.98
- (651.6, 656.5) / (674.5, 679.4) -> 0.96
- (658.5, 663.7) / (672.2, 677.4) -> 0.97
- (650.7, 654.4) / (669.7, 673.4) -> 0.93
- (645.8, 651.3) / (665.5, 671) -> 0.98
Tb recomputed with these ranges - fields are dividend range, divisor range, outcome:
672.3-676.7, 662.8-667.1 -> 0.97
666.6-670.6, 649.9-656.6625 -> 0.96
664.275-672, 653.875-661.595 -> 0.98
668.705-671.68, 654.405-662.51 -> 0.97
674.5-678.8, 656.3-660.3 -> 0.99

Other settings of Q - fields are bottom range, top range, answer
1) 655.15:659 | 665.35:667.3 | 1.04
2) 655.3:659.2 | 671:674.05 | 1.03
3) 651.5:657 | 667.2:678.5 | 1.02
